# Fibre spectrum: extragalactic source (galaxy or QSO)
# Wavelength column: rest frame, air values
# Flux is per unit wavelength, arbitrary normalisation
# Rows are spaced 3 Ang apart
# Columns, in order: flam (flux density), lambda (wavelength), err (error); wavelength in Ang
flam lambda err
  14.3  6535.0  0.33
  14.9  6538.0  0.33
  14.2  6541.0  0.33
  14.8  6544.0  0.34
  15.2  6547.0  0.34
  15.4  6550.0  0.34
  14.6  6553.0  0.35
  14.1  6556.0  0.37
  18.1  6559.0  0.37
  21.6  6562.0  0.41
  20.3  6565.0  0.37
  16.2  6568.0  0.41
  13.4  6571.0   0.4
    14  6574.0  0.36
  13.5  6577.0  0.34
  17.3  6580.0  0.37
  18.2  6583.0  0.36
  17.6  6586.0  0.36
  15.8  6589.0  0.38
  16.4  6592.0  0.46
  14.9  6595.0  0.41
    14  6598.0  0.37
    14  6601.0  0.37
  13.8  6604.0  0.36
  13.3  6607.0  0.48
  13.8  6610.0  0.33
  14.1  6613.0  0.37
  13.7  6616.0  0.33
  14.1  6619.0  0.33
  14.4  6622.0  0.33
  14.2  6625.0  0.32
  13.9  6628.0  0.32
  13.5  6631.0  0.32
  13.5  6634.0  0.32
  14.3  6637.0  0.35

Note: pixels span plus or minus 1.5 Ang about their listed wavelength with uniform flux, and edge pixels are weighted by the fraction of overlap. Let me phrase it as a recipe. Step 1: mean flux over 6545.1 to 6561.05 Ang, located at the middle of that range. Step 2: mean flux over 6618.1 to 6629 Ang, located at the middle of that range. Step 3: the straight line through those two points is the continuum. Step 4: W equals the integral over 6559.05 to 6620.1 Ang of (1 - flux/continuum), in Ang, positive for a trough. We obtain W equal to -2.67 Ang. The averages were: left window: 15.7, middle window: 15.6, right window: 14.2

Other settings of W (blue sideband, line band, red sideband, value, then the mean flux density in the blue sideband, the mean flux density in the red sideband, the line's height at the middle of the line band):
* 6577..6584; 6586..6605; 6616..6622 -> 0.8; 16.8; 14.1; 15.7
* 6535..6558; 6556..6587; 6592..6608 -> -5.0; 14.8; 14.2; 14.5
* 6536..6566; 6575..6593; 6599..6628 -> -1.7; 16.2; 13.9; 15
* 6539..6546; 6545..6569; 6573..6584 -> -3.0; 14.6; 15.7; 15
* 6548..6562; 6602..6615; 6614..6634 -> 0.6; 16.2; 13.9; 14.4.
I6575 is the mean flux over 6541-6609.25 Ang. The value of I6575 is 15.7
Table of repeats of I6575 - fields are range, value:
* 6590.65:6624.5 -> 14.2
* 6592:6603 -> 14.6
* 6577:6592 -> 16.8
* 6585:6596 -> 16.2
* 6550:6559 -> 15.1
